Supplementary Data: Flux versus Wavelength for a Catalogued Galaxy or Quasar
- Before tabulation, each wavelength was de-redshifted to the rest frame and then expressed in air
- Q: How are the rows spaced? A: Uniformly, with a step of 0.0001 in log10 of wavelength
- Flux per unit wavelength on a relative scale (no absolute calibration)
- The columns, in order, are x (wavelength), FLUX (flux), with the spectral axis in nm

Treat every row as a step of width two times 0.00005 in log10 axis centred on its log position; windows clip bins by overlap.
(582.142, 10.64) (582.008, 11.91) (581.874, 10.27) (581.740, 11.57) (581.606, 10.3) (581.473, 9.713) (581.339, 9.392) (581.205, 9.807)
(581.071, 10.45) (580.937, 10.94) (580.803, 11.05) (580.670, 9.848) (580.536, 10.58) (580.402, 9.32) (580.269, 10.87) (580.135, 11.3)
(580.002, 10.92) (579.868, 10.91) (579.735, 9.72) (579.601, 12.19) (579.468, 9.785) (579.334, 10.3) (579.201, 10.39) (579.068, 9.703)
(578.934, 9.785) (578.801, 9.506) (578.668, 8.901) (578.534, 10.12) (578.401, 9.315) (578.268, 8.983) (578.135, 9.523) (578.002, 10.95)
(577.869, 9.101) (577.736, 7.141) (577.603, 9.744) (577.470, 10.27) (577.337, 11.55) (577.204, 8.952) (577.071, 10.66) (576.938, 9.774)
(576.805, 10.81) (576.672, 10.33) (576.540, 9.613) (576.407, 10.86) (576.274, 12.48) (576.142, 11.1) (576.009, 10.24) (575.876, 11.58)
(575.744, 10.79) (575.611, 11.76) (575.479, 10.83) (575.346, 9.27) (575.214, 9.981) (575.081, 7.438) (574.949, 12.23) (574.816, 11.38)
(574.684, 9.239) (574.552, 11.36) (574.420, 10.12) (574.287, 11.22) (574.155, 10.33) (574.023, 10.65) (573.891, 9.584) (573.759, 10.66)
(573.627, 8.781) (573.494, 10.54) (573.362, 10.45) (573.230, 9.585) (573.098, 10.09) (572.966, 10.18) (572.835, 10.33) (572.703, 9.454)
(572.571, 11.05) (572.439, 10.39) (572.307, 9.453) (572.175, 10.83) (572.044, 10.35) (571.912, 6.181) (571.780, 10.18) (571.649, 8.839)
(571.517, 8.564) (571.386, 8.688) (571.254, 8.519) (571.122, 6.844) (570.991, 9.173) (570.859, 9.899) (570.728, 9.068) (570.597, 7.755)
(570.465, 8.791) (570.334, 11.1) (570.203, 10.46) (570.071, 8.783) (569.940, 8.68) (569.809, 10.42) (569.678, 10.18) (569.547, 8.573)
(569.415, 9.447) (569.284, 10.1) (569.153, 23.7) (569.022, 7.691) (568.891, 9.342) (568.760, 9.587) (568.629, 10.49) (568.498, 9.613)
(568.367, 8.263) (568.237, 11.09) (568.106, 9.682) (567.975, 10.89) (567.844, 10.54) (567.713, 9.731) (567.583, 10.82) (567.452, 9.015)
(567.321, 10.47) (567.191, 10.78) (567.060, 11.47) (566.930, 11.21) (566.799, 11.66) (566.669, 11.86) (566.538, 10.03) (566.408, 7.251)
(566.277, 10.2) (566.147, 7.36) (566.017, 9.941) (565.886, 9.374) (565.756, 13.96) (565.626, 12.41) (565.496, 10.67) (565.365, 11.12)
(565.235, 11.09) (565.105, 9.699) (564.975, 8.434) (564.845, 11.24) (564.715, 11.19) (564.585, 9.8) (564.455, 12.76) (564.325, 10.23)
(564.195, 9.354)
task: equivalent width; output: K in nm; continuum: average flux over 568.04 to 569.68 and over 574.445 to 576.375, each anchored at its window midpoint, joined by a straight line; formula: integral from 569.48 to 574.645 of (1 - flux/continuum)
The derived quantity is 0.488 nm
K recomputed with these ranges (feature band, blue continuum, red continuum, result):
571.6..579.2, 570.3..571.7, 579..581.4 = -0.426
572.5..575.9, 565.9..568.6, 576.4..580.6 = -0.089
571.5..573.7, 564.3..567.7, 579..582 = 0.157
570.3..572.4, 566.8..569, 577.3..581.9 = 0.240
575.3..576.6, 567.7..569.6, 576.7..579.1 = -0.128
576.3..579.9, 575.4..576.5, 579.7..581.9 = 0.281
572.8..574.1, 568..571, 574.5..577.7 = 0.031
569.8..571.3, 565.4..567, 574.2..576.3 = 0.212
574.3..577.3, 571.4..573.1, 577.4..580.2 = -0.218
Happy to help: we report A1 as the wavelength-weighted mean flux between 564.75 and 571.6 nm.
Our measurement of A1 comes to 10.1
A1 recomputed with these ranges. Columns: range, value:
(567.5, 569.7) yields 10.6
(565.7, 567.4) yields 10.4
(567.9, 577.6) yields 10.1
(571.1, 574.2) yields 9.64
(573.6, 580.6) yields 10.3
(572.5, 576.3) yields 10.4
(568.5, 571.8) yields 9.78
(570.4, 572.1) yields 8.67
